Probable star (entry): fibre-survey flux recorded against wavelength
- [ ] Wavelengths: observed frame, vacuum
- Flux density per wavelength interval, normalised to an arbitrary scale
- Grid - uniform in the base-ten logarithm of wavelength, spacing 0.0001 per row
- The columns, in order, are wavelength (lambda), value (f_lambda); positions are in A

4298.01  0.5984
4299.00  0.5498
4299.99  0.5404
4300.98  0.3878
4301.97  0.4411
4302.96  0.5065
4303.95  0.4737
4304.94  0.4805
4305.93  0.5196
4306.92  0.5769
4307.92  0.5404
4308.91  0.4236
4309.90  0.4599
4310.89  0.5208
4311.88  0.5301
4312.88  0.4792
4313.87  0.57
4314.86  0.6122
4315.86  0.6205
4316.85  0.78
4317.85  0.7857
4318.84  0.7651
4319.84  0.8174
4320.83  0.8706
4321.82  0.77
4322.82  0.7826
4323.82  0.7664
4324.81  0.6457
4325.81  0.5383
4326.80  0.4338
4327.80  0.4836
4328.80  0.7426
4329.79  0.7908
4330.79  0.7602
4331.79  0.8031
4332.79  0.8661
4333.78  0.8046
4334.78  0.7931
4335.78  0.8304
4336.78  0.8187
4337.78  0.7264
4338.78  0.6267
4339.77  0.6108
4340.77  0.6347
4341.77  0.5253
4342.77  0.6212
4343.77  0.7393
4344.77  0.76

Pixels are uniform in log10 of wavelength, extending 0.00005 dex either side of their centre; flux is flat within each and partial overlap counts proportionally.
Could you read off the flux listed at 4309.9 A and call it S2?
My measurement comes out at 0.4599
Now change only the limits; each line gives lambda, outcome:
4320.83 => 0.8706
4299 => 0.5498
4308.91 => 0.4236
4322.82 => 0.7826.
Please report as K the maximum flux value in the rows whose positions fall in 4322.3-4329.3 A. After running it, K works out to 0.7826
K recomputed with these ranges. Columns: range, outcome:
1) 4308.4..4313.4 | 0.5301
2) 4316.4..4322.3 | 0.8706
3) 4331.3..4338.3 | 0.8661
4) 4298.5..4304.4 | 0.5498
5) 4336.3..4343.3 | 0.8187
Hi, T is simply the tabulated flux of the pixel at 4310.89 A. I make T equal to 0.5208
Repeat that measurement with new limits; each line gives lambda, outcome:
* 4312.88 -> 0.4792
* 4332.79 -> 0.8661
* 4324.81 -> 0.6457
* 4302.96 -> 0.5065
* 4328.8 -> 0.7426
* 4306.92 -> 0.5769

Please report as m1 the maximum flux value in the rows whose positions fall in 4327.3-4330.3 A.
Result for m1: 0.7908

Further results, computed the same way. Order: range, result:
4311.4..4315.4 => 0.6122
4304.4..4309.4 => 0.5769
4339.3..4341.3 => 0.6347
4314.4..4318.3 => 0.7857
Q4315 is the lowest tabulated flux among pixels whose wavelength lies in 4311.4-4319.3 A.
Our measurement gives 0.4792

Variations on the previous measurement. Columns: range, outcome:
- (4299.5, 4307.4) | 0.3878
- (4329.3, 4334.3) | 0.7602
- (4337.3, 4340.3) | 0.6108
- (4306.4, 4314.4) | 0.4236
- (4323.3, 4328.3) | 0.4338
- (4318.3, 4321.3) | 0.7651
